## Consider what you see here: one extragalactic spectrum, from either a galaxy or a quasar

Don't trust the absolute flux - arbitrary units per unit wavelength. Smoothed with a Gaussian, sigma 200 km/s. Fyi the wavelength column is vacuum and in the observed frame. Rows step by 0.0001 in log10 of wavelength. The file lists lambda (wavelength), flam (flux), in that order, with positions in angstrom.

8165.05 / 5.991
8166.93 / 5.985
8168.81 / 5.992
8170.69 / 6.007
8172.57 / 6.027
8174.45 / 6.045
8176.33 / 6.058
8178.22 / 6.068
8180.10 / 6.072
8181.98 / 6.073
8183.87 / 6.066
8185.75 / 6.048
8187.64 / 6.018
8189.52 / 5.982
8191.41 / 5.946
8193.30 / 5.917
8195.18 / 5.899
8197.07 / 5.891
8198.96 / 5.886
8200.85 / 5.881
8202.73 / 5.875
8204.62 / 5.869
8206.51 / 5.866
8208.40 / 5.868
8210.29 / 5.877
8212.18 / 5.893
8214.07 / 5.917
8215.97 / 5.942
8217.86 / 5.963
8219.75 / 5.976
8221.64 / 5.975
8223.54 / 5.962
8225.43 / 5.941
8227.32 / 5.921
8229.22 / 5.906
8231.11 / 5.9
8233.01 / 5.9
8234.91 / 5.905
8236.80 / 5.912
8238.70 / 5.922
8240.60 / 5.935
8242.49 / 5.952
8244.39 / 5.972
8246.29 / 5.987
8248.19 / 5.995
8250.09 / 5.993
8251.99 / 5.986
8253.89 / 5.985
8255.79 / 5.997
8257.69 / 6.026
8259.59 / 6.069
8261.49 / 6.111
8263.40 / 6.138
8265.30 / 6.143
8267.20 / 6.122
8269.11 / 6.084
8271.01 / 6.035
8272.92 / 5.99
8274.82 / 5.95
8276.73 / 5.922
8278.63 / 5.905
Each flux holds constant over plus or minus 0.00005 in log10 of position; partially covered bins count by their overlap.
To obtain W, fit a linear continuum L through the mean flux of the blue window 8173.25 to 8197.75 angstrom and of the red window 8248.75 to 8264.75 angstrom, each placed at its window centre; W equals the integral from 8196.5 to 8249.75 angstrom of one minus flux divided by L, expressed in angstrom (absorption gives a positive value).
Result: 0.9 angstrom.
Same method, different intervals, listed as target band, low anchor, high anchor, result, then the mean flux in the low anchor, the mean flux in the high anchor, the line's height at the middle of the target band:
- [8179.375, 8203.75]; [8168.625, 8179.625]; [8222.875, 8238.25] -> 0.2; 6.04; 5.92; 6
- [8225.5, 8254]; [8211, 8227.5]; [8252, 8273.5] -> 0.3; 5.94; 6.06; 6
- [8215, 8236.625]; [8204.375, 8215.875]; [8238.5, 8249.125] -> -0.1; 5.88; 5.96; 5.92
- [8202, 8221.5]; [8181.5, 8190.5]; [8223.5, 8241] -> 0.2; 6.03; 5.92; 5.97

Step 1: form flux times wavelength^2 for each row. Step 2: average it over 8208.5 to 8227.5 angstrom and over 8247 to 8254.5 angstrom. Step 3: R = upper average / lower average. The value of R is 1.02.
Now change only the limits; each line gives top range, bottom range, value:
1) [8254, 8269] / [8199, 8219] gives 1.04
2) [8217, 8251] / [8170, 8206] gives 1.01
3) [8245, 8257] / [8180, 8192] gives 1.01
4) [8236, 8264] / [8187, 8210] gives 1.03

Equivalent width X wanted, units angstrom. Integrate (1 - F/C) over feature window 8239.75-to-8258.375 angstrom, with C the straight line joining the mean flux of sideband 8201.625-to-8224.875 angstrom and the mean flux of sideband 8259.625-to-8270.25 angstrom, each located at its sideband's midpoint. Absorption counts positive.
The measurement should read 0.22 angstrom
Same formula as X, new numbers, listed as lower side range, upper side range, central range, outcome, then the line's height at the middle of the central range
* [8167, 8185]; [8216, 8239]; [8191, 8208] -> 0.30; 5.99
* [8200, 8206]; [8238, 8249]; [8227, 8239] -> 0.07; 5.94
